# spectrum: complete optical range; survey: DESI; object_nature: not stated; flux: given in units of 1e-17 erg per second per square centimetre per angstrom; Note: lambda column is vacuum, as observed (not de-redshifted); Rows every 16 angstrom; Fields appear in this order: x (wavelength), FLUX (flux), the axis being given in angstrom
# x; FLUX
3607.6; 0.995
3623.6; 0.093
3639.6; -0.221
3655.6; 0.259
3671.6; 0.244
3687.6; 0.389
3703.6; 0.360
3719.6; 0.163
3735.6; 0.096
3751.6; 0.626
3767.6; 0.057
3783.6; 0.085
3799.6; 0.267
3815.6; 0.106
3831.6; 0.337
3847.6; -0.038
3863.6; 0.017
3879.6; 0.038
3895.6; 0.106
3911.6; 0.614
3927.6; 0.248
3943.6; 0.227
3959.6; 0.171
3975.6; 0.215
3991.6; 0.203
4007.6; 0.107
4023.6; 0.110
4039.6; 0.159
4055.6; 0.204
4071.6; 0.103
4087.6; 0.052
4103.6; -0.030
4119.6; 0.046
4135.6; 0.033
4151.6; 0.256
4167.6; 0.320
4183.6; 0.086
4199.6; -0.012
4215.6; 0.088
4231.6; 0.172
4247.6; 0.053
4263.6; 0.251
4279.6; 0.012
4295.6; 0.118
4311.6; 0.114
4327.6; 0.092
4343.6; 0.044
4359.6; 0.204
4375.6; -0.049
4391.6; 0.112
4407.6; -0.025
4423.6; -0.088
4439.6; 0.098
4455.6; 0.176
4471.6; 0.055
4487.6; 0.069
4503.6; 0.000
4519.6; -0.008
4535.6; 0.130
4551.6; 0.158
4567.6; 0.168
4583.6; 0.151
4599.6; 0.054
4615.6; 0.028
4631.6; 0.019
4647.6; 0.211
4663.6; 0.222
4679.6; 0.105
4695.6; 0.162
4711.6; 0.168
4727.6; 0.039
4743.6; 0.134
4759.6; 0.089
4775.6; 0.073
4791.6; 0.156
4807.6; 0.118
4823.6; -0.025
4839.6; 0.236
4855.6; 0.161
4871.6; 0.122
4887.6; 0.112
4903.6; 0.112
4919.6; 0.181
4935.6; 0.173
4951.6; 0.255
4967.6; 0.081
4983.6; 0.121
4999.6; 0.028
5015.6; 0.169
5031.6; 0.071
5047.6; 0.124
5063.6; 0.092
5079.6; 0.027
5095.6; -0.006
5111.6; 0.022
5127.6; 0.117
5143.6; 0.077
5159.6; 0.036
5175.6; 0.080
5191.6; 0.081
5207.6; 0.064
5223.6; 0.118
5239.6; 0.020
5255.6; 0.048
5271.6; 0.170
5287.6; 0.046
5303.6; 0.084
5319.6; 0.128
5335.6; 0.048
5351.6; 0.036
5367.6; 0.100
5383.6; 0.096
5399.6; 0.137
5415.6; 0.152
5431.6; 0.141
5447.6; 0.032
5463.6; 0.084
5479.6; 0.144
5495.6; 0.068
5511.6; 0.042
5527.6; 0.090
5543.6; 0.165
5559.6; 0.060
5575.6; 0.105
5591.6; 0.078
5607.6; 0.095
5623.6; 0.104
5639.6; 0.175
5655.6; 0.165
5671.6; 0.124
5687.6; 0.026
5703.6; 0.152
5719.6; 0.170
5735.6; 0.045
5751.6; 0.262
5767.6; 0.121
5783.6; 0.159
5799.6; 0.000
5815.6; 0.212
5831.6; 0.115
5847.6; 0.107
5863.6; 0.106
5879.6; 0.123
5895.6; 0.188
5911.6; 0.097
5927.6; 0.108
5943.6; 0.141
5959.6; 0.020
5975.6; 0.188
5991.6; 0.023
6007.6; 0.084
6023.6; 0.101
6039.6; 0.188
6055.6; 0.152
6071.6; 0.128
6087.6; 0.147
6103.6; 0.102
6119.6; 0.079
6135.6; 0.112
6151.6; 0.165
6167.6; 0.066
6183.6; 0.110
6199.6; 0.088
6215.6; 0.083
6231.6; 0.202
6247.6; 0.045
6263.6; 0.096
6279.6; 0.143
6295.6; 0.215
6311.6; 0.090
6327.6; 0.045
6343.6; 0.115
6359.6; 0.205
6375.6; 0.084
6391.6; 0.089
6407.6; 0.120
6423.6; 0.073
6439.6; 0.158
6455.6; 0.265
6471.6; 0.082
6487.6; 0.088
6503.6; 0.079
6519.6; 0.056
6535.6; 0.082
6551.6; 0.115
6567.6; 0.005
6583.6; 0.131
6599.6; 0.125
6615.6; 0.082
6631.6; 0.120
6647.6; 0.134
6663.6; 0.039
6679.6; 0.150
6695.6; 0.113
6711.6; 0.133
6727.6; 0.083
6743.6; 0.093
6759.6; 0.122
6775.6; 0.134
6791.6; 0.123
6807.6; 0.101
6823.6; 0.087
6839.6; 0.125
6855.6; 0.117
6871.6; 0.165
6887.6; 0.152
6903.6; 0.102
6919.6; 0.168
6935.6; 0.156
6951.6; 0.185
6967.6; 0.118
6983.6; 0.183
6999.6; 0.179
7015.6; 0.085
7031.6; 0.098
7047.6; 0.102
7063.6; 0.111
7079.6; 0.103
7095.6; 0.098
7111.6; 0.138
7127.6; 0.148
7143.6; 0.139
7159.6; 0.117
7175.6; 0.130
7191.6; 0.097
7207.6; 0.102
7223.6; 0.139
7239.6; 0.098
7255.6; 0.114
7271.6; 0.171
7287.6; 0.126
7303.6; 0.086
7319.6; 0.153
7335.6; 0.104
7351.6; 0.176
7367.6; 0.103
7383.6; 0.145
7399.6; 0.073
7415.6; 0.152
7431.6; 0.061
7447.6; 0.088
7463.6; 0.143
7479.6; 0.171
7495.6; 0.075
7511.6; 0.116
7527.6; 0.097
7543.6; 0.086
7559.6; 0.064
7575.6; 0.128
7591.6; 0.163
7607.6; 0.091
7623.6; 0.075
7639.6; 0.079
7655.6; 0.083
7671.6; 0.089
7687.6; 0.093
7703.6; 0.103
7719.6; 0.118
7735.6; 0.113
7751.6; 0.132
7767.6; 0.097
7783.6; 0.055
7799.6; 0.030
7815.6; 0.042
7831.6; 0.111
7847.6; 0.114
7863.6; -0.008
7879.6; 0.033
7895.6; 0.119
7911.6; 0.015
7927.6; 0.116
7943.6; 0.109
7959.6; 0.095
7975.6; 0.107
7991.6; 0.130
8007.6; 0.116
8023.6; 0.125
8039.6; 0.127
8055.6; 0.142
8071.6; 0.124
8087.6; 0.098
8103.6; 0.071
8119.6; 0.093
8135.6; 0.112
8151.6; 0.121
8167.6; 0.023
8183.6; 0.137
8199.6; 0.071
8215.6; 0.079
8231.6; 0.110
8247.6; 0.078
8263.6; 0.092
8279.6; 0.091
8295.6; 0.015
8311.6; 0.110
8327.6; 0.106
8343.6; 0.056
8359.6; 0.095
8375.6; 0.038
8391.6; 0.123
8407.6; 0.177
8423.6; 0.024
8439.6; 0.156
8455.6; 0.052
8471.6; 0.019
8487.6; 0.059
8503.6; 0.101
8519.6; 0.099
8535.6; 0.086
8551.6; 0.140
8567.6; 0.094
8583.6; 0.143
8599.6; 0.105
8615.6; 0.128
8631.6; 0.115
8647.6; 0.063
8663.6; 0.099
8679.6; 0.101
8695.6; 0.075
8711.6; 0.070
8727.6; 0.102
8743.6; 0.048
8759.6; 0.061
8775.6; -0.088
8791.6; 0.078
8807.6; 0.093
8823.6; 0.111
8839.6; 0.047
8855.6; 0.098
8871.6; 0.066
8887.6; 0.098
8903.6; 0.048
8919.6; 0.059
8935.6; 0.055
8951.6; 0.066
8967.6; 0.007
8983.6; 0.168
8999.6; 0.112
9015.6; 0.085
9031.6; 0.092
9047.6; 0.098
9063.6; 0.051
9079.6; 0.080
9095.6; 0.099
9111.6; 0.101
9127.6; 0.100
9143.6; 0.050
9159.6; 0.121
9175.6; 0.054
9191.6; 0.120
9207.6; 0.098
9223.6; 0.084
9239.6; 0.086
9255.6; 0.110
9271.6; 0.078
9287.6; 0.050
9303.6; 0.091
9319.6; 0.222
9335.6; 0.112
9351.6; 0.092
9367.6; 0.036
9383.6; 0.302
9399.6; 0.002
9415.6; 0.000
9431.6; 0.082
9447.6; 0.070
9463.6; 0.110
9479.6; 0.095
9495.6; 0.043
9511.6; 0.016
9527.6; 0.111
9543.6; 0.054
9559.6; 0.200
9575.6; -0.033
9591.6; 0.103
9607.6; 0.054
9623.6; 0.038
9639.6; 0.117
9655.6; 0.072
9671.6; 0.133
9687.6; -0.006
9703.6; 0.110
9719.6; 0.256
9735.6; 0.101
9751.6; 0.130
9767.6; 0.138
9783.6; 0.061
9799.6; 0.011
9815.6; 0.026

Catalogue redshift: 0.73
